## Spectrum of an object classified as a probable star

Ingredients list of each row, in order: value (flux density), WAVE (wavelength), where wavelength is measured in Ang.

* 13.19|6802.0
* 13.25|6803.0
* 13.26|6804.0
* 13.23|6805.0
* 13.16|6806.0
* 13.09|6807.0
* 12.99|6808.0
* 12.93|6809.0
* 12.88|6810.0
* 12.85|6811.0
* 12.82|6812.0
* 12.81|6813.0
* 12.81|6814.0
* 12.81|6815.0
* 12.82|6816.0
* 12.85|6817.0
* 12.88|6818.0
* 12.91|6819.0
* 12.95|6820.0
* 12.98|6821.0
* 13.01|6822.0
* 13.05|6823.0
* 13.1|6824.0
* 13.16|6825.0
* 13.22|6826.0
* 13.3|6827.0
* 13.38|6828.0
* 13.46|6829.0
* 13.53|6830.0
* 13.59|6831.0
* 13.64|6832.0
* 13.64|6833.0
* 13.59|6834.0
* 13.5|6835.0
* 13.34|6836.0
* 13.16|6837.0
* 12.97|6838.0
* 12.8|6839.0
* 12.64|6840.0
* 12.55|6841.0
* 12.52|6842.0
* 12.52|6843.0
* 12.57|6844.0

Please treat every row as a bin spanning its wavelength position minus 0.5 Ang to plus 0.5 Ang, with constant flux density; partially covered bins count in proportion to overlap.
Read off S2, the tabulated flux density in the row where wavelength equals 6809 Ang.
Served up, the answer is 12.93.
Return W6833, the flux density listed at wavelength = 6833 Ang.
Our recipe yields 13.64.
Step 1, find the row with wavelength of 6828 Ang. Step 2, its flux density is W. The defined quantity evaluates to 13.38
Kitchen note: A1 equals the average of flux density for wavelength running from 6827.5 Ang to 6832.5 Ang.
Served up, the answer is 13.5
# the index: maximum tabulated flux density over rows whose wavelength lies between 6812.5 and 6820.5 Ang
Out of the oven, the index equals 12.95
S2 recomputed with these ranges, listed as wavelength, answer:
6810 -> 12.88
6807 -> 13.09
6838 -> 12.97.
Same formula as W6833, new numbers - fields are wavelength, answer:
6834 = 13.59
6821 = 12.98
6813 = 12.81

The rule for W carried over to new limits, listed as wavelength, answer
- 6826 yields 13.22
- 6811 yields 12.85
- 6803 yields 13.25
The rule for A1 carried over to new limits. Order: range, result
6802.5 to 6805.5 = 13.2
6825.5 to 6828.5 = 13.3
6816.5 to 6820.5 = 12.9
